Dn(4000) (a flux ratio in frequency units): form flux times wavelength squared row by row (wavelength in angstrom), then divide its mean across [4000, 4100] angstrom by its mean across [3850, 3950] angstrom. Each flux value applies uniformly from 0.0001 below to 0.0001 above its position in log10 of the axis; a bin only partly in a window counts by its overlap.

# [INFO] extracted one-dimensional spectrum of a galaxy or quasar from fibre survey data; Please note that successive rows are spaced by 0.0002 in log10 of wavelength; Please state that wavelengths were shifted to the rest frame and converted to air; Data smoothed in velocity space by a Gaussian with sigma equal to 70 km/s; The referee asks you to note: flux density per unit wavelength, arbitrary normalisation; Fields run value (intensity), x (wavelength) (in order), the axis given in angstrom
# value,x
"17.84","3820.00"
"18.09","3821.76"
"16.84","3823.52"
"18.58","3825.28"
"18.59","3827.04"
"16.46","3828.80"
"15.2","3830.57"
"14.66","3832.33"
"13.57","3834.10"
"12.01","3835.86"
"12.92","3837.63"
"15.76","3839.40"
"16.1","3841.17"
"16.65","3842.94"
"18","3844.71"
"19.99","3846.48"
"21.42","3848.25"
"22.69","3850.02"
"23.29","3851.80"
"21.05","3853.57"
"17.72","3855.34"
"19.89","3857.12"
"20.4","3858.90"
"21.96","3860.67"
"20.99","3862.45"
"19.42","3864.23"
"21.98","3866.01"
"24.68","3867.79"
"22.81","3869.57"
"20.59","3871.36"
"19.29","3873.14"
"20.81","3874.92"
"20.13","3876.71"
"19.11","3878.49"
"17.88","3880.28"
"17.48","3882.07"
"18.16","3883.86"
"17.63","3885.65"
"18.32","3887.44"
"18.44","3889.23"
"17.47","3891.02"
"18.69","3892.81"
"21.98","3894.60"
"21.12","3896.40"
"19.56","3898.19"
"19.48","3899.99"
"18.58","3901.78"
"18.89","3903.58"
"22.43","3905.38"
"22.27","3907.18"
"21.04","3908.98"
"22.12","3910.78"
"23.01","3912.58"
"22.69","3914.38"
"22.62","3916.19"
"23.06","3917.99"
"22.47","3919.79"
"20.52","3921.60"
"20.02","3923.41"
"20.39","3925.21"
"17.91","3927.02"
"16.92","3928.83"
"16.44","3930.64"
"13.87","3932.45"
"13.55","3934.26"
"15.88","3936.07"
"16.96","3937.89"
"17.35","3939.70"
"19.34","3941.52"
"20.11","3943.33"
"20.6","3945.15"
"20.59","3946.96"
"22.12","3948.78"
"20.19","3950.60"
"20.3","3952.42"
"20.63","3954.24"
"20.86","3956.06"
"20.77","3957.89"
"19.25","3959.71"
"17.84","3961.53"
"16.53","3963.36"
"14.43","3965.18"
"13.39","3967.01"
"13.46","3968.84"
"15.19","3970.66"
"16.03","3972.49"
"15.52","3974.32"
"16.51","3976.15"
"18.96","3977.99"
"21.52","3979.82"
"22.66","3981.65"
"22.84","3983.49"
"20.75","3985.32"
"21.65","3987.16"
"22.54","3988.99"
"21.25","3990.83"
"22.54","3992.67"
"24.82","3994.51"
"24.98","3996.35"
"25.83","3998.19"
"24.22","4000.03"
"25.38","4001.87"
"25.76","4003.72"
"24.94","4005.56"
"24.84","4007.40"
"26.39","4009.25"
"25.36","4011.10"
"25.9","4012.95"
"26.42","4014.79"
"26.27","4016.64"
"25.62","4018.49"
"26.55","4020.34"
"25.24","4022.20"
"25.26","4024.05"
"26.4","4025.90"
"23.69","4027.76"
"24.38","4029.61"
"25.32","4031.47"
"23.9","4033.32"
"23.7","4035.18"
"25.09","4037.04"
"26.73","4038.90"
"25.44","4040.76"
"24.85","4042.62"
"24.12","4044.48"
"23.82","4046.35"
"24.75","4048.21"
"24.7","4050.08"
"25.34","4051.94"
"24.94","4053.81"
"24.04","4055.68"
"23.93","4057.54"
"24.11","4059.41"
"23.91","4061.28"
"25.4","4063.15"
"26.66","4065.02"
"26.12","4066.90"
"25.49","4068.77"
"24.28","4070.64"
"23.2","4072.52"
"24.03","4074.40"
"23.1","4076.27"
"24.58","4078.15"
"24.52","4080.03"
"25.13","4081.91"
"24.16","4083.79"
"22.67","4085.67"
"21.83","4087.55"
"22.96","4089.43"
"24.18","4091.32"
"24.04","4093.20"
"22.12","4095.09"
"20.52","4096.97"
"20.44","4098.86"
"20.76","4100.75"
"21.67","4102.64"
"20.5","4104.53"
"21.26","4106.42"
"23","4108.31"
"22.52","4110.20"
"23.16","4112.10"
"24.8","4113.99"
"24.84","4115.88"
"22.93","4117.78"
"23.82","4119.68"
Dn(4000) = 1.33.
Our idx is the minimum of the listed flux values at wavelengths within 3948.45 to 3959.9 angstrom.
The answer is 19.25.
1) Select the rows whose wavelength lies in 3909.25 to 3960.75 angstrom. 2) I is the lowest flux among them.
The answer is 13.55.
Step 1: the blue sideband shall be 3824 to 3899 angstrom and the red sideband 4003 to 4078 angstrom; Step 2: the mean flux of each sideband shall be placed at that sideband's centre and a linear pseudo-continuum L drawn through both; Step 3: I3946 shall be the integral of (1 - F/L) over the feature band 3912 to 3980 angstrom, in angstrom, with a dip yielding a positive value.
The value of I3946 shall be 9.8 angstrom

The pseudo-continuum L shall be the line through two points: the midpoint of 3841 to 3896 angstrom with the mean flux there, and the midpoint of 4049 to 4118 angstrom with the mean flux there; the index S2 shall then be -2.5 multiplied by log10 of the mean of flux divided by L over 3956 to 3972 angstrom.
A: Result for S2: 0.28 mag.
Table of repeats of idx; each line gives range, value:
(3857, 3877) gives 19.29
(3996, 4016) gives 24.22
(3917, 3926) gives 20.02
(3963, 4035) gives 13.39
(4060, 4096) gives 21.83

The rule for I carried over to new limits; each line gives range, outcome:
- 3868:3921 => 17.47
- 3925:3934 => 13.87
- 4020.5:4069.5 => 23.69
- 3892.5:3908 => 18.58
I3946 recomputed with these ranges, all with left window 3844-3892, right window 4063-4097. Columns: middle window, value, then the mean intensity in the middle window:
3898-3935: 1.80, 19.9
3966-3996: 3.70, 19.4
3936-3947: 1.37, 18.8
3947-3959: 0.48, 20.8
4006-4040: -3.63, 25.4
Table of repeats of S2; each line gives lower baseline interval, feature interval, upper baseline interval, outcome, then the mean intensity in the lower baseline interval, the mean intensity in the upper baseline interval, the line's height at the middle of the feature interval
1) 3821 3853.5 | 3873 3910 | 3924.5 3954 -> -0.09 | 17.4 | 18.3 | 17.9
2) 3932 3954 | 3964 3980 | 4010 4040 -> 0.30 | 18.6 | 25.4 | 21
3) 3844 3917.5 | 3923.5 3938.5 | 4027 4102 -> 0.27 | 20.4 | 24.1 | 21.4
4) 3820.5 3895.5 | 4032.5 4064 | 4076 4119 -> -0.12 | 18.8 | 22.9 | 22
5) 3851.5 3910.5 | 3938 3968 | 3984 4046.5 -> 0.19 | 20.1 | 24.7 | 22.6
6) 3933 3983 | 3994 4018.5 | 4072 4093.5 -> -0.25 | 18.2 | 23.7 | 20.3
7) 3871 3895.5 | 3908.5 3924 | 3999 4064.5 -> -0.09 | 19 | 25.1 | 20.3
